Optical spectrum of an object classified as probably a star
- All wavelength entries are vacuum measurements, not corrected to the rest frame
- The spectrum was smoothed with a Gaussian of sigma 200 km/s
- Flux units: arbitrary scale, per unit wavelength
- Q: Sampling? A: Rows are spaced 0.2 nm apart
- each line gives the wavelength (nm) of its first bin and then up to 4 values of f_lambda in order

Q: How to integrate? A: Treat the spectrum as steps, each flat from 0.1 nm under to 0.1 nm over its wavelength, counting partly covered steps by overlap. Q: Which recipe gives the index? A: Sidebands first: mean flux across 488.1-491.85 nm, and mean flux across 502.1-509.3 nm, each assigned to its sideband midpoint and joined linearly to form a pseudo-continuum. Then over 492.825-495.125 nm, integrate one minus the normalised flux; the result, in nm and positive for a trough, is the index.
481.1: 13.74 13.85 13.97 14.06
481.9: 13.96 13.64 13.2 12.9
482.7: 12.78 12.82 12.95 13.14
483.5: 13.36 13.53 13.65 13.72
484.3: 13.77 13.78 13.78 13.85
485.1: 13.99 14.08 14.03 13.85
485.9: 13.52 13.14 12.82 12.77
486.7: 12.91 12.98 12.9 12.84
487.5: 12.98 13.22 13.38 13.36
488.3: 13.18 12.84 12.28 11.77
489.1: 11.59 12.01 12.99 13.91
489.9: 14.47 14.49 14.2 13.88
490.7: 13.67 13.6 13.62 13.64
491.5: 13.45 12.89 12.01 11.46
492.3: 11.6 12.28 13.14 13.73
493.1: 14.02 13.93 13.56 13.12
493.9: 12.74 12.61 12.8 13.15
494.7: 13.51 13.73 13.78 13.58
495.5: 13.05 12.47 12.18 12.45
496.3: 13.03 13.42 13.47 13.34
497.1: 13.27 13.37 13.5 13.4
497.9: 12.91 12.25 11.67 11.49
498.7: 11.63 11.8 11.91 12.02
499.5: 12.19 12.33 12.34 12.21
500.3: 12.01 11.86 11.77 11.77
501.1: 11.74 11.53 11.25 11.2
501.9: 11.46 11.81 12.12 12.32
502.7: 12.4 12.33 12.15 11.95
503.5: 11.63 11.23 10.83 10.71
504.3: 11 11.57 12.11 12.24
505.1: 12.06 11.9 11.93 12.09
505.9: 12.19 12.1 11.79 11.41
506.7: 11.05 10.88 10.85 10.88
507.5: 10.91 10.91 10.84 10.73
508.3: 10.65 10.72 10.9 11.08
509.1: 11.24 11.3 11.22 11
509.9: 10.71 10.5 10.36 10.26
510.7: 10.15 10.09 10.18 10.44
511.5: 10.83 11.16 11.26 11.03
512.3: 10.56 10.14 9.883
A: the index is -0.11 nm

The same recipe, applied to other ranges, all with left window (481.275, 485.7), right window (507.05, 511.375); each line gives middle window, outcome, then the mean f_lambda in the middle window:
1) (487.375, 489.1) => 0.03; 12.8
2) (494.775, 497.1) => -0.18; 13.1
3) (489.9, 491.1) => -0.11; 14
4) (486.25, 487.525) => 0.03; 12.9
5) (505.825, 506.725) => -0.06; 11.7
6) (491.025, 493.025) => -0.02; 12.8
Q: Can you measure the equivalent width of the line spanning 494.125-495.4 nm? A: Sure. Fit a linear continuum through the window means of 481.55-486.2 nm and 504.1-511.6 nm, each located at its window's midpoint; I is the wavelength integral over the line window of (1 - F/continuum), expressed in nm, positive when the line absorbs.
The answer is -0.10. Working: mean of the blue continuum 13.5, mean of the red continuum 11.1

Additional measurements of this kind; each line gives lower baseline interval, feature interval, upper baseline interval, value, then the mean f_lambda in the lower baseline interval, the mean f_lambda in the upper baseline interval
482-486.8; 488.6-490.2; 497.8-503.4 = 0.00 nm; 13.4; 11.9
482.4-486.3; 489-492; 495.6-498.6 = -0.05 nm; 13.5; 12.8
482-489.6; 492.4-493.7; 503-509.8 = -0.09 nm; 13.2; 11.4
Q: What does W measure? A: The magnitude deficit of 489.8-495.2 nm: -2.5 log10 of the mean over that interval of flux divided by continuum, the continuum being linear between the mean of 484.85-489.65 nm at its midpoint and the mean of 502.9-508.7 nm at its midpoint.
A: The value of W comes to -0.060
